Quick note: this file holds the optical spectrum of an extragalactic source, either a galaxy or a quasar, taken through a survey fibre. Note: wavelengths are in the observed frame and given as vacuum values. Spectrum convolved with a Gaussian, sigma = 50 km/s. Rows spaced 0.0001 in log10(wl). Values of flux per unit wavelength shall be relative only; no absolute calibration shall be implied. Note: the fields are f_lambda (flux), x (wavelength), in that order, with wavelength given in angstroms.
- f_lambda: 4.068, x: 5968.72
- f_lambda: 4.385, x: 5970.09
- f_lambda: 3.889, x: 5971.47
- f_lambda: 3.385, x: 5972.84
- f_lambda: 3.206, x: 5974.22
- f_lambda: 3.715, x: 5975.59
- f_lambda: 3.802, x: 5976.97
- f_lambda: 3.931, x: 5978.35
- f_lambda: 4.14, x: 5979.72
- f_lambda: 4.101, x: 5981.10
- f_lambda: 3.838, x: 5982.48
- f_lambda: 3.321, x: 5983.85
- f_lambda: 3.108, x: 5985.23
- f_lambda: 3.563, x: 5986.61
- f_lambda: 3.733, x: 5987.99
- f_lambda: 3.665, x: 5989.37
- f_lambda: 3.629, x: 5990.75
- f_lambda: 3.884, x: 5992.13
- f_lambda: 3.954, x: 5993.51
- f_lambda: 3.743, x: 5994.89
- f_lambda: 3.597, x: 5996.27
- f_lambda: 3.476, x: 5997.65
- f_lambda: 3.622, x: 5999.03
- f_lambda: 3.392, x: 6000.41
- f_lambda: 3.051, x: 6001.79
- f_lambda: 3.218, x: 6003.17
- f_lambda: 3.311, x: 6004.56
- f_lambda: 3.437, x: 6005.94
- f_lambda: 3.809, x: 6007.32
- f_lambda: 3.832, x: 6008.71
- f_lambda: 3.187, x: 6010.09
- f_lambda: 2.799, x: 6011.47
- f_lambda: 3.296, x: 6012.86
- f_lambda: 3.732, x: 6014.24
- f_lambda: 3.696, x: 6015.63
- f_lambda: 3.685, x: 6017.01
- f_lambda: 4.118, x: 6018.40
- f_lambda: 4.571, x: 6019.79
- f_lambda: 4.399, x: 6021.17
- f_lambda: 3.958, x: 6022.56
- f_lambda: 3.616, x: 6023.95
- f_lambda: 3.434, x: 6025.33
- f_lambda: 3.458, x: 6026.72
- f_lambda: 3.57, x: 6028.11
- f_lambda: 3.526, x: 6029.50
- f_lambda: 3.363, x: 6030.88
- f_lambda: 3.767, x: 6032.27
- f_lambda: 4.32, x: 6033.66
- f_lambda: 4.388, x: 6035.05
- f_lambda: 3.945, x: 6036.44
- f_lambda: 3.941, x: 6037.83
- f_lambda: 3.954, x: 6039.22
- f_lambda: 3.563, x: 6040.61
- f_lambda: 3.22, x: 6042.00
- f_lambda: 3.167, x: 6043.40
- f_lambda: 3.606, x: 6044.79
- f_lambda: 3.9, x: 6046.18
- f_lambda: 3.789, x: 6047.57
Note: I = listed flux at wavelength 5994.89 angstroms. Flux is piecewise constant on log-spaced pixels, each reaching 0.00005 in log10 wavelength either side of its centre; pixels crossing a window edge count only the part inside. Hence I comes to 3.743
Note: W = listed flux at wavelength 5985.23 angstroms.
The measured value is 3.108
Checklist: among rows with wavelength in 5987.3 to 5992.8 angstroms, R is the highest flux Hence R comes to 3.884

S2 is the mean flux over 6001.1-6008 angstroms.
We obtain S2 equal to 3.37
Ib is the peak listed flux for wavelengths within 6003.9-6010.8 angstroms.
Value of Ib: 3.832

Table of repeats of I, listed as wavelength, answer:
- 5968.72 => 4.068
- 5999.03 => 3.622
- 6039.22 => 3.954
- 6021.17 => 4.399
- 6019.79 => 4.571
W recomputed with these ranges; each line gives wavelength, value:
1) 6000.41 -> 3.392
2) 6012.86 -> 3.296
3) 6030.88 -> 3.363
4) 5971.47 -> 3.889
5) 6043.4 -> 3.167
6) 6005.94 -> 3.437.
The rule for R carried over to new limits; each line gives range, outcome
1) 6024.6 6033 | 3.767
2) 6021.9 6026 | 3.958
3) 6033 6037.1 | 4.388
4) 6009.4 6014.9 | 3.732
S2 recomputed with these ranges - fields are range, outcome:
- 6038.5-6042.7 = 3.58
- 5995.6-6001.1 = 3.52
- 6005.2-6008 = 3.62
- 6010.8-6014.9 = 3.27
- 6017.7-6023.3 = 4.25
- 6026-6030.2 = 3.52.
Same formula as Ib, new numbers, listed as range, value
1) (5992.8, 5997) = 3.954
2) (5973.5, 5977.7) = 3.802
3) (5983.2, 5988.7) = 3.733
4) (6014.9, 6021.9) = 4.571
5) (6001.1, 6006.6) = 3.437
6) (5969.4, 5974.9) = 4.385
